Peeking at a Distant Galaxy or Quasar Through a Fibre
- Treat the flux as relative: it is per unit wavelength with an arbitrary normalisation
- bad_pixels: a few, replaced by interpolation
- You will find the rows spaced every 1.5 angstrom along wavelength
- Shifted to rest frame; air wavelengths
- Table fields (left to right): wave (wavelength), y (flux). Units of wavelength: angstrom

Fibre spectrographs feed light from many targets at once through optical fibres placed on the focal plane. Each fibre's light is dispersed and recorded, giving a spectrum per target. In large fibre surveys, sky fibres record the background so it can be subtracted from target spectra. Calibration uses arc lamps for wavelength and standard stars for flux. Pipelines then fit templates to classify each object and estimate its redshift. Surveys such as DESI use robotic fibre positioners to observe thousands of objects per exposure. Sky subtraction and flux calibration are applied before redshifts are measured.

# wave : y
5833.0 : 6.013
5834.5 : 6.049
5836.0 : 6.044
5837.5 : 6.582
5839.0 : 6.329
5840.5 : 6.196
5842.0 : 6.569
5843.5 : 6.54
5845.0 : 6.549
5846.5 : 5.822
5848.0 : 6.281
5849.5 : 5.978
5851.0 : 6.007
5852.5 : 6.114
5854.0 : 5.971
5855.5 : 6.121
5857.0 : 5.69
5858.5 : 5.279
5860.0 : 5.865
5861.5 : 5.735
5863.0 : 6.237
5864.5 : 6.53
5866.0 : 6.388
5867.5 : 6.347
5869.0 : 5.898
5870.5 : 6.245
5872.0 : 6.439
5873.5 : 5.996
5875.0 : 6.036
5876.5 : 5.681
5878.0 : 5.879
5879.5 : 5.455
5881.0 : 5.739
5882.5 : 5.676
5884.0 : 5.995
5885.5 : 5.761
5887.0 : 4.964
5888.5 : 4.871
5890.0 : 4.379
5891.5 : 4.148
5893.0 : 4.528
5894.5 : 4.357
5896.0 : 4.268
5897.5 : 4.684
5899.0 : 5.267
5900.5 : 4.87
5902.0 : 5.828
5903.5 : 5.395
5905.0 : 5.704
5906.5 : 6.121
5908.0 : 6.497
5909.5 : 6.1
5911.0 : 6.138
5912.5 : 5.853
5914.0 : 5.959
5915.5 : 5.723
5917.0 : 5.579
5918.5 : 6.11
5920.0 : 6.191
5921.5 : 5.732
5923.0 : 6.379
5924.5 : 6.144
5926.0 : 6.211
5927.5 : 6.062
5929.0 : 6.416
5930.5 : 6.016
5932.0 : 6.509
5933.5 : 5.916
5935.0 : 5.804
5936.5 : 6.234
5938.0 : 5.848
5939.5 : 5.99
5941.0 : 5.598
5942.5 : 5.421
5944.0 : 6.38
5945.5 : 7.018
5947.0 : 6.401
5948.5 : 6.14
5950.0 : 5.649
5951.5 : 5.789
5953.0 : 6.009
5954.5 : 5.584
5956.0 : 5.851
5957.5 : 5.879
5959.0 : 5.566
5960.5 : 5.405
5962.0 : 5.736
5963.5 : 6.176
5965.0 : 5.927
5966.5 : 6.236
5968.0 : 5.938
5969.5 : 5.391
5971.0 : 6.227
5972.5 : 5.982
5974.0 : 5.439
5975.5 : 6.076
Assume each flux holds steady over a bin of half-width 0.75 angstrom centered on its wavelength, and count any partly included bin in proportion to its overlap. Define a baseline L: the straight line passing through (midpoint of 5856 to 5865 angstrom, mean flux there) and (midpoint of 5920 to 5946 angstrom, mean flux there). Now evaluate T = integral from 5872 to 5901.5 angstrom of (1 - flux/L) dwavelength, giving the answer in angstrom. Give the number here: 3.6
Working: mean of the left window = 5.88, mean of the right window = 6.09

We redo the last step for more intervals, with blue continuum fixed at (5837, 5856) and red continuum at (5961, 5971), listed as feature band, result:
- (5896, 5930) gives 1.3 angstrom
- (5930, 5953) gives -0.3 angstrom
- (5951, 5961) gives 0.3 angstrom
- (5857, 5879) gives 0.5 angstrom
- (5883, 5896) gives 2.7 angstrom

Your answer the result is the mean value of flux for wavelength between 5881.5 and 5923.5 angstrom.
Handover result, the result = 5.46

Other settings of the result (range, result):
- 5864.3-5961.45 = 5.77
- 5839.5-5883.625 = 6.04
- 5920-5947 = 6.11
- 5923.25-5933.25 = 6.22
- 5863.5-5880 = 6.09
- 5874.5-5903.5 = 5.18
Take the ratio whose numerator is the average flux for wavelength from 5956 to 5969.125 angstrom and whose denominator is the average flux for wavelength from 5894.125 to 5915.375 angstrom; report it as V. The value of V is 1.06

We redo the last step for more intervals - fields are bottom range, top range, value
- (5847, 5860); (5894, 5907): 0.87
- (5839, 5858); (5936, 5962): 0.96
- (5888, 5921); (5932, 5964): 1.10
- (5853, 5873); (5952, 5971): 0.96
